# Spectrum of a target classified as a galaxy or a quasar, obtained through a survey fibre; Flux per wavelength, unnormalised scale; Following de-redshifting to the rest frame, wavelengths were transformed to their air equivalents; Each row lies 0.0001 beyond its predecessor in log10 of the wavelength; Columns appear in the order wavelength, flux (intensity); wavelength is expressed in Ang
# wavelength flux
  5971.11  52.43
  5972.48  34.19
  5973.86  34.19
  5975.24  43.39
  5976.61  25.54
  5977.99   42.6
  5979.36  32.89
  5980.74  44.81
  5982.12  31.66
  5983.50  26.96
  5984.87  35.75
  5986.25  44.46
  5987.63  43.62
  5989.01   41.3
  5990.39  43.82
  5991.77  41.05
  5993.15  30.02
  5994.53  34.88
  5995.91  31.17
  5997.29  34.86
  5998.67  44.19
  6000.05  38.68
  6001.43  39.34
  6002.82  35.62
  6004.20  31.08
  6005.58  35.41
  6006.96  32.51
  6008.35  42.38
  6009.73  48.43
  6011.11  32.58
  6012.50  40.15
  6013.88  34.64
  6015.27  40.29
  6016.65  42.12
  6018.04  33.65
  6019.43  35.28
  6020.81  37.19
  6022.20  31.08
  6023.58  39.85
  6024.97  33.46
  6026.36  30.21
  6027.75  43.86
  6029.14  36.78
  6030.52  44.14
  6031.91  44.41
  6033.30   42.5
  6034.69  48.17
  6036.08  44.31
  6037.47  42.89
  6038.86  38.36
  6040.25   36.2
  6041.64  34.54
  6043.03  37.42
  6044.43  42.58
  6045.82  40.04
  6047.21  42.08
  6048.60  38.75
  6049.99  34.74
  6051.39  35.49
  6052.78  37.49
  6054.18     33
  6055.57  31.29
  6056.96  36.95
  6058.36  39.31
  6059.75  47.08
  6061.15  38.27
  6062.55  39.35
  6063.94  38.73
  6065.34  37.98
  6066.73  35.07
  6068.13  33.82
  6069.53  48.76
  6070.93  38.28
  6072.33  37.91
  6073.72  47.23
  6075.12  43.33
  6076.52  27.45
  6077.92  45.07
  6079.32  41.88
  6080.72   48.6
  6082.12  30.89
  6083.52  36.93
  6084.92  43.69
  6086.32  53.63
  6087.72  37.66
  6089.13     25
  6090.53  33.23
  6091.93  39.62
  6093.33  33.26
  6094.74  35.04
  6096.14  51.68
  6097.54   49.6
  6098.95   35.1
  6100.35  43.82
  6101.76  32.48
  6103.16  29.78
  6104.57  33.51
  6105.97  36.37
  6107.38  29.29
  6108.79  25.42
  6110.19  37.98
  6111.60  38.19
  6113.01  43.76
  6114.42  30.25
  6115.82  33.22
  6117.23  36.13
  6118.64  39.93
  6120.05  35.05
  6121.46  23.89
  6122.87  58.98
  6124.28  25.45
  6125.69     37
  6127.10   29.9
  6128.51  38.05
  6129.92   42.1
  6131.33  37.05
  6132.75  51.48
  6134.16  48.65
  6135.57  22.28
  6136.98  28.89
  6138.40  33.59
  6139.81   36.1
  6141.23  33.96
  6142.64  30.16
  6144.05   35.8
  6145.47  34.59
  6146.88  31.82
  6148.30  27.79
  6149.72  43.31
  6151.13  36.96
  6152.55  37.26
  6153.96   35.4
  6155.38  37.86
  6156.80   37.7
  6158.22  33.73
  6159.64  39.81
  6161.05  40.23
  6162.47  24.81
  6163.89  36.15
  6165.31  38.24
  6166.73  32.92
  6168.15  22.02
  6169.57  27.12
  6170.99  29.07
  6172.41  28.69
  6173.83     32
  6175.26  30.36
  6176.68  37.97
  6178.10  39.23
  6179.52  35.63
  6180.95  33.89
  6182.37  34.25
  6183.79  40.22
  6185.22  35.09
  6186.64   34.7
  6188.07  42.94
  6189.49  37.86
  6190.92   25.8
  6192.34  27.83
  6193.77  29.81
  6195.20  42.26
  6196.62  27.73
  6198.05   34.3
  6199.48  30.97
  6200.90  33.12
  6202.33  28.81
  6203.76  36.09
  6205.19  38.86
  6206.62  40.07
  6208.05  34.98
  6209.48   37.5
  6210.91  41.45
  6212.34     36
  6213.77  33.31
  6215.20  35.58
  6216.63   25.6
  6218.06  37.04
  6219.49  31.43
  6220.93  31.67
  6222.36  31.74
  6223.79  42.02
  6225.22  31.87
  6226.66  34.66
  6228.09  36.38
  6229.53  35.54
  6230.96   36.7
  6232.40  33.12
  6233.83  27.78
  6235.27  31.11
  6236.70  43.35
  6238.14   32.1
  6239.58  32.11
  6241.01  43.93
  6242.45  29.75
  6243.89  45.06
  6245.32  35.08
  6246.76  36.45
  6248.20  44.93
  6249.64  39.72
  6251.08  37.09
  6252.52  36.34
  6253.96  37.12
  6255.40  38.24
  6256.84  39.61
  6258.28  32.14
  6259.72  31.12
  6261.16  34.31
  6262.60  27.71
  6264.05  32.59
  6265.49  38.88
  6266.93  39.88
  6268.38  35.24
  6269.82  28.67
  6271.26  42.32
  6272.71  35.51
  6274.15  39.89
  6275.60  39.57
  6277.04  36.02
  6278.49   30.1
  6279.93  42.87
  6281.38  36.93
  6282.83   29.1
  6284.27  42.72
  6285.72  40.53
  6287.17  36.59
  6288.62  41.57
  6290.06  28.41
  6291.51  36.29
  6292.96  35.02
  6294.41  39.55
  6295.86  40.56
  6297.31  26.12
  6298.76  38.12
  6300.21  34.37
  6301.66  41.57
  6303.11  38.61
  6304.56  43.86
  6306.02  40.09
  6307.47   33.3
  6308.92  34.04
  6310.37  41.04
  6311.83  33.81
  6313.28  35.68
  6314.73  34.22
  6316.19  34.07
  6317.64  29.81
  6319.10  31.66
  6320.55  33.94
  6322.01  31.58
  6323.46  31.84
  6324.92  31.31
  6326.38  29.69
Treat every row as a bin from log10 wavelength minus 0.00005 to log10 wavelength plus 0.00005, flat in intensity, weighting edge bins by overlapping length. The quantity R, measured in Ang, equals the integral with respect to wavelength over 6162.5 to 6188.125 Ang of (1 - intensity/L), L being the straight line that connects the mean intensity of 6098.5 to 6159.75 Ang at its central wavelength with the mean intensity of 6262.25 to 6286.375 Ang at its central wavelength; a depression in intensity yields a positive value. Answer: 1.8 Ang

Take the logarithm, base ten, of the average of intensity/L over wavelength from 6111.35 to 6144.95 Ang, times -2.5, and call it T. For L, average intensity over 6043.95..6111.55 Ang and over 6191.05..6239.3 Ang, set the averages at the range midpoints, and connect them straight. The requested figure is 0.02 mag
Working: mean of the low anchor 38.2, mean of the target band 36.2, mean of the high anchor 34.1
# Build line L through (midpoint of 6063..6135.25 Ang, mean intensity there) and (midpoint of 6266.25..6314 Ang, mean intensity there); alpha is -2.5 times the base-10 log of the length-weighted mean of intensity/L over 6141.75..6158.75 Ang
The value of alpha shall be 0.08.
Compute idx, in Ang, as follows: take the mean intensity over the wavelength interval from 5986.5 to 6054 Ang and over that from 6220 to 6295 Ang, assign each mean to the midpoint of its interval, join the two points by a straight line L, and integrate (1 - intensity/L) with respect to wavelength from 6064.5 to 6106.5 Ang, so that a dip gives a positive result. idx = -1.26 Ang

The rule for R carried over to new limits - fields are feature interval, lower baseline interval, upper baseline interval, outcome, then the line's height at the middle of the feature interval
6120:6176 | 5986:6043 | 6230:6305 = 4.13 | 37.4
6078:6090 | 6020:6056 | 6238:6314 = -0.56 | 38.2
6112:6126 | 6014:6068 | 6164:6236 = -0.07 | 36.2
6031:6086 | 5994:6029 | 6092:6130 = -4.38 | 36.7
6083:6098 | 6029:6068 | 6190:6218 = -0.84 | 37.7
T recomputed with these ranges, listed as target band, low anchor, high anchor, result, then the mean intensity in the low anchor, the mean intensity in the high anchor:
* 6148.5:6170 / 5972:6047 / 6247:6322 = 0.067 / 38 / 36.3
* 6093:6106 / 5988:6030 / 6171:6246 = -0.064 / 37.3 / 34.7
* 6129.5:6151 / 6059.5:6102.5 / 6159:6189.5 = 0.011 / 39.6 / 34.2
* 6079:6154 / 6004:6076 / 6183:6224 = 0.003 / 38.7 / 34.6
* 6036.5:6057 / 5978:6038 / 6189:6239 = -0.003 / 38.2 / 34.1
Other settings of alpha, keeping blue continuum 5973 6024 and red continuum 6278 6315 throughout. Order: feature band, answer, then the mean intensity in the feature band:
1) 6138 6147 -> 0.10 mag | 33.9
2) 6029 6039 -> -0.17 mag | 43.3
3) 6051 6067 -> -0.01 mag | 37.6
